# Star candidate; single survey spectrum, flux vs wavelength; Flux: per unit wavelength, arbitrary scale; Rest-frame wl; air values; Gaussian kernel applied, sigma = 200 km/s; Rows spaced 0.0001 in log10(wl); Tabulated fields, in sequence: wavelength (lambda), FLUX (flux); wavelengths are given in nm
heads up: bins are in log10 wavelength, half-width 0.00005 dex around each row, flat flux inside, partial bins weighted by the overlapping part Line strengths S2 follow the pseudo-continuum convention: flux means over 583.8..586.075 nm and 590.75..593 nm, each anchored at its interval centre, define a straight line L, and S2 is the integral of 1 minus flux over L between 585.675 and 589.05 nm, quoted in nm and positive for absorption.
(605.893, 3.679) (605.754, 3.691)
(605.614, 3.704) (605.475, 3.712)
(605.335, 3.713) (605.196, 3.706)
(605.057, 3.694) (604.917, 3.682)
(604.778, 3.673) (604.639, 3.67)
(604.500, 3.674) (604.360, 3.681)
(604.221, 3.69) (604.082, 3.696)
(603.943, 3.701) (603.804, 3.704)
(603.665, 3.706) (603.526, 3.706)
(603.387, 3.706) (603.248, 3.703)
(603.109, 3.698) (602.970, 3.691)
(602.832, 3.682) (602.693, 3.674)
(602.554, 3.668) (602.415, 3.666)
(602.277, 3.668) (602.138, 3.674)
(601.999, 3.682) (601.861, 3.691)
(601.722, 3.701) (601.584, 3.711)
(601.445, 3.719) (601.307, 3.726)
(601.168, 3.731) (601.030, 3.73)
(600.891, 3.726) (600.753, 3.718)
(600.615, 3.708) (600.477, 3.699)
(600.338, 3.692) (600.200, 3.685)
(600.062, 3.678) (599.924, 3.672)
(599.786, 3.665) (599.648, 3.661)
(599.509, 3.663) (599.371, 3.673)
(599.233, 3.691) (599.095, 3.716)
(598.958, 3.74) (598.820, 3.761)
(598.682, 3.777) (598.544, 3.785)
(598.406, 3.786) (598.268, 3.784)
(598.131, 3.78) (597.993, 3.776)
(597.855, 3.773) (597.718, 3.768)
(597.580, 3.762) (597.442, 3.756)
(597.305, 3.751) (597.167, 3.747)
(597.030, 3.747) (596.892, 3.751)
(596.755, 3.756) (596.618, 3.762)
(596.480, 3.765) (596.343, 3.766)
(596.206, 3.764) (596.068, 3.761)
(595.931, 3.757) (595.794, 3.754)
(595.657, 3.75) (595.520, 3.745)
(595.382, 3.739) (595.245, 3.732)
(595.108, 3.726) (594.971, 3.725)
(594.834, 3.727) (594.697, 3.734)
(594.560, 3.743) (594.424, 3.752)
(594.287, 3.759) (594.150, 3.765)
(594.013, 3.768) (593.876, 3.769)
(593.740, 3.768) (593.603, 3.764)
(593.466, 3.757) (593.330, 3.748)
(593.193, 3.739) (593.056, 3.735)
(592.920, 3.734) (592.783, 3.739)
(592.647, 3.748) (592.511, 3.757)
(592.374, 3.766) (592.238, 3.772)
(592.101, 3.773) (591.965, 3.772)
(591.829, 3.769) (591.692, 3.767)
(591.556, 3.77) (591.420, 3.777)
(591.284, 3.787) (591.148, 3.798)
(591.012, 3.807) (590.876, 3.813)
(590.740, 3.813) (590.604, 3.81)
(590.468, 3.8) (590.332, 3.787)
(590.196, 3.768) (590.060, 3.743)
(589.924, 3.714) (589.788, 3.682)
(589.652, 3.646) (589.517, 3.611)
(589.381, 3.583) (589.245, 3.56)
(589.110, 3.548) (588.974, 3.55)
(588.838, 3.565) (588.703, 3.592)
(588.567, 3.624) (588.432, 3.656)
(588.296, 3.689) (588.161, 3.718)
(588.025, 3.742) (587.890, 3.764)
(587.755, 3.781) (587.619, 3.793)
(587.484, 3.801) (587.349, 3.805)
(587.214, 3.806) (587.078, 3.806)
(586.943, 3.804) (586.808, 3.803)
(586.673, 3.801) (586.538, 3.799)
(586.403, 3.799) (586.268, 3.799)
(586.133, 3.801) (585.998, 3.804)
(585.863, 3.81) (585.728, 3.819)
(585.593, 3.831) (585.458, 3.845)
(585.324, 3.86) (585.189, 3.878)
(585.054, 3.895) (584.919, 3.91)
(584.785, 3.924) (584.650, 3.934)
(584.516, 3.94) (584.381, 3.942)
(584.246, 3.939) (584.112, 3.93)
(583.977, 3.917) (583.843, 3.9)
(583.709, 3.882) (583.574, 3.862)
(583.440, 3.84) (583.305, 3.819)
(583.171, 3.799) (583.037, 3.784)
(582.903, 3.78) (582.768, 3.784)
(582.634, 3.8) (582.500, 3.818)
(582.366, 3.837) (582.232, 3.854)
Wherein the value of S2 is 0.087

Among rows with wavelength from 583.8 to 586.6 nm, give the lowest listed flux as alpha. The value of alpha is 3.799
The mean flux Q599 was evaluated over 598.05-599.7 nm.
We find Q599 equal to 3.73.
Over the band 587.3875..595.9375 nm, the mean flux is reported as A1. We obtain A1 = 3.73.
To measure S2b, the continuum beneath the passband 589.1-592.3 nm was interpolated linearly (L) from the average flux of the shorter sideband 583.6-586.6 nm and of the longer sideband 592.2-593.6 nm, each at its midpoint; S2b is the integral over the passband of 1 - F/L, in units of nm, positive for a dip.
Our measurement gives 0.04 nm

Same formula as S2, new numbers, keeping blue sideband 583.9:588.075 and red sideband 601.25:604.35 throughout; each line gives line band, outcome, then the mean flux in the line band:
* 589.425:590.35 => 0.026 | 3.7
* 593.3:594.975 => 0.008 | 3.75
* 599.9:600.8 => 0.005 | 3.7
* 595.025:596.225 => 0.003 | 3.74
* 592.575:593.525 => 0.009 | 3.75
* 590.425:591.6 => 0.000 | 3.8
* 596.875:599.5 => -0.012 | 3.75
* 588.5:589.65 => 0.070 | 3.58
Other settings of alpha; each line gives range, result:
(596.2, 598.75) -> 3.747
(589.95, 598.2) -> 3.725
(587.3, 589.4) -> 3.548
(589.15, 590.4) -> 3.56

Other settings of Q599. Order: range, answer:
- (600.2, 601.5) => 3.72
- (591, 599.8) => 3.75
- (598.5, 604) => 3.7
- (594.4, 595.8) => 3.74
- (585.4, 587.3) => 3.81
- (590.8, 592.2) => 3.78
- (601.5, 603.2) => 3.68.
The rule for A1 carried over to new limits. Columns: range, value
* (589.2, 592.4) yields 3.75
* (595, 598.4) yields 3.76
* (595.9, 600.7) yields 3.74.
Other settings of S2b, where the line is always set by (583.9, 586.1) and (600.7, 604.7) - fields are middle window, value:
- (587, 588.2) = 0.02 nm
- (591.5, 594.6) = 0.03 nm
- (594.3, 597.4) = 0.02 nm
